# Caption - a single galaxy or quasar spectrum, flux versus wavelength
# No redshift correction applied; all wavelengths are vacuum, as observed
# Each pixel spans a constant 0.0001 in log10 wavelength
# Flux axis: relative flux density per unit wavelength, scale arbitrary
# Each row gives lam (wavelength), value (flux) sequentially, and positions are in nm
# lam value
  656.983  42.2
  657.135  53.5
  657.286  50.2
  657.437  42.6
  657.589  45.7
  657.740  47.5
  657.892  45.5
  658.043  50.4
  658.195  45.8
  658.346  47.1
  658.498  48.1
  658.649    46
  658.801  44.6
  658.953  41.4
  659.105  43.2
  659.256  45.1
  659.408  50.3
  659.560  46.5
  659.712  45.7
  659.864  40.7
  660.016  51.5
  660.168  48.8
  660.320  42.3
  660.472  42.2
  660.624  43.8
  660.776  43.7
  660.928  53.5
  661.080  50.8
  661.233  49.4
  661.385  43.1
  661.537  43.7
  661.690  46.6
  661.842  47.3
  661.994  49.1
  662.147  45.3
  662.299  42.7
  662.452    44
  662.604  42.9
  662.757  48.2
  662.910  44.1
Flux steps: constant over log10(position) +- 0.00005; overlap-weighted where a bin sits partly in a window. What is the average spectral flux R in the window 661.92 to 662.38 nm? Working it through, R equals 45.6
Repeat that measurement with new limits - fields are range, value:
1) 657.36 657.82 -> 45.3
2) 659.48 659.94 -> 44.3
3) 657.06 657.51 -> 48.9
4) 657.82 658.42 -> 47.3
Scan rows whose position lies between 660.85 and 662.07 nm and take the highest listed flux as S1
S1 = 53.5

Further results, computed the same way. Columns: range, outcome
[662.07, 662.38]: 45.3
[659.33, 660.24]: 51.5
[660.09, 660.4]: 48.8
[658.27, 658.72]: 48.1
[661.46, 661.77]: 46.6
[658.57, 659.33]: 46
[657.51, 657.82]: 47.5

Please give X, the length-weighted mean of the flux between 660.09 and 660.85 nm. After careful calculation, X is 44.2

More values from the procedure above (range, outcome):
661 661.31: 50.1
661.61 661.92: 47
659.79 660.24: 47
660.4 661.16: 46.8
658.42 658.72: 47.1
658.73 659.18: 43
